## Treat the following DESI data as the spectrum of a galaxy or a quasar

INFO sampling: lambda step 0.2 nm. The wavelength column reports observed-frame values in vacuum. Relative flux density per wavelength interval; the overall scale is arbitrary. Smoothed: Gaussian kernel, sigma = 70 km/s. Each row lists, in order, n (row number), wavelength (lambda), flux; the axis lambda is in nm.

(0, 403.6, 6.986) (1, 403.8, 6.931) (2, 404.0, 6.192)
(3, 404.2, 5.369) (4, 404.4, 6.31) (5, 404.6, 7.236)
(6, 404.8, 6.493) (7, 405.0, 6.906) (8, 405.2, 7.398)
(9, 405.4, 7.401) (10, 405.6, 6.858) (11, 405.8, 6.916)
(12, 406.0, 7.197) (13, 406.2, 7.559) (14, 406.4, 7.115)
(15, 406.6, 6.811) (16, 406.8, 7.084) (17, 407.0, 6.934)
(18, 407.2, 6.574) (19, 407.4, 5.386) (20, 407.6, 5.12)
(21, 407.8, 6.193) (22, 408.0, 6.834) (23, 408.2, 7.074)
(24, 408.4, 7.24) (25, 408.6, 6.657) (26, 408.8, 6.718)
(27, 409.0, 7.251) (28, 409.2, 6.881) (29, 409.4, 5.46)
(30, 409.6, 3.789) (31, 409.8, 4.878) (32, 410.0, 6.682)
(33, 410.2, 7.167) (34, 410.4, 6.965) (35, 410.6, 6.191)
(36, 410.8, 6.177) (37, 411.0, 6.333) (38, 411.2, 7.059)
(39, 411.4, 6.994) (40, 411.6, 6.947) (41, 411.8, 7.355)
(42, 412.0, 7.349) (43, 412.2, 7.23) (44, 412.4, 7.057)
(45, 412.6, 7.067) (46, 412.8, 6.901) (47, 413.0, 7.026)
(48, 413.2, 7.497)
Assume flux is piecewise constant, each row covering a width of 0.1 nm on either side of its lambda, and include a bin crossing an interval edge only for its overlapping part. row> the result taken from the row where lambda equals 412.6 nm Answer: 7.067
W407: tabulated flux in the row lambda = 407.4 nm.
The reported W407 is 5.386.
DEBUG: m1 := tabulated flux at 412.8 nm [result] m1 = 6.901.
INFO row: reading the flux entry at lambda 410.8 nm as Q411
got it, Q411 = 6.177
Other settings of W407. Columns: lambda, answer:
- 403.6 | 6.986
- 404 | 6.192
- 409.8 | 4.878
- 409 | 7.251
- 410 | 6.682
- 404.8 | 6.493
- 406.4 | 7.115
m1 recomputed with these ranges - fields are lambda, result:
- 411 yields 6.333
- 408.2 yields 7.074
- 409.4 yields 5.46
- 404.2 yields 5.369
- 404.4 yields 6.31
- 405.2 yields 7.398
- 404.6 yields 7.236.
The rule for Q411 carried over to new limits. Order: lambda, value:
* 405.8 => 6.916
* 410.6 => 6.191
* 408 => 6.834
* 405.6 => 6.858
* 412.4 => 7.057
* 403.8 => 6.931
